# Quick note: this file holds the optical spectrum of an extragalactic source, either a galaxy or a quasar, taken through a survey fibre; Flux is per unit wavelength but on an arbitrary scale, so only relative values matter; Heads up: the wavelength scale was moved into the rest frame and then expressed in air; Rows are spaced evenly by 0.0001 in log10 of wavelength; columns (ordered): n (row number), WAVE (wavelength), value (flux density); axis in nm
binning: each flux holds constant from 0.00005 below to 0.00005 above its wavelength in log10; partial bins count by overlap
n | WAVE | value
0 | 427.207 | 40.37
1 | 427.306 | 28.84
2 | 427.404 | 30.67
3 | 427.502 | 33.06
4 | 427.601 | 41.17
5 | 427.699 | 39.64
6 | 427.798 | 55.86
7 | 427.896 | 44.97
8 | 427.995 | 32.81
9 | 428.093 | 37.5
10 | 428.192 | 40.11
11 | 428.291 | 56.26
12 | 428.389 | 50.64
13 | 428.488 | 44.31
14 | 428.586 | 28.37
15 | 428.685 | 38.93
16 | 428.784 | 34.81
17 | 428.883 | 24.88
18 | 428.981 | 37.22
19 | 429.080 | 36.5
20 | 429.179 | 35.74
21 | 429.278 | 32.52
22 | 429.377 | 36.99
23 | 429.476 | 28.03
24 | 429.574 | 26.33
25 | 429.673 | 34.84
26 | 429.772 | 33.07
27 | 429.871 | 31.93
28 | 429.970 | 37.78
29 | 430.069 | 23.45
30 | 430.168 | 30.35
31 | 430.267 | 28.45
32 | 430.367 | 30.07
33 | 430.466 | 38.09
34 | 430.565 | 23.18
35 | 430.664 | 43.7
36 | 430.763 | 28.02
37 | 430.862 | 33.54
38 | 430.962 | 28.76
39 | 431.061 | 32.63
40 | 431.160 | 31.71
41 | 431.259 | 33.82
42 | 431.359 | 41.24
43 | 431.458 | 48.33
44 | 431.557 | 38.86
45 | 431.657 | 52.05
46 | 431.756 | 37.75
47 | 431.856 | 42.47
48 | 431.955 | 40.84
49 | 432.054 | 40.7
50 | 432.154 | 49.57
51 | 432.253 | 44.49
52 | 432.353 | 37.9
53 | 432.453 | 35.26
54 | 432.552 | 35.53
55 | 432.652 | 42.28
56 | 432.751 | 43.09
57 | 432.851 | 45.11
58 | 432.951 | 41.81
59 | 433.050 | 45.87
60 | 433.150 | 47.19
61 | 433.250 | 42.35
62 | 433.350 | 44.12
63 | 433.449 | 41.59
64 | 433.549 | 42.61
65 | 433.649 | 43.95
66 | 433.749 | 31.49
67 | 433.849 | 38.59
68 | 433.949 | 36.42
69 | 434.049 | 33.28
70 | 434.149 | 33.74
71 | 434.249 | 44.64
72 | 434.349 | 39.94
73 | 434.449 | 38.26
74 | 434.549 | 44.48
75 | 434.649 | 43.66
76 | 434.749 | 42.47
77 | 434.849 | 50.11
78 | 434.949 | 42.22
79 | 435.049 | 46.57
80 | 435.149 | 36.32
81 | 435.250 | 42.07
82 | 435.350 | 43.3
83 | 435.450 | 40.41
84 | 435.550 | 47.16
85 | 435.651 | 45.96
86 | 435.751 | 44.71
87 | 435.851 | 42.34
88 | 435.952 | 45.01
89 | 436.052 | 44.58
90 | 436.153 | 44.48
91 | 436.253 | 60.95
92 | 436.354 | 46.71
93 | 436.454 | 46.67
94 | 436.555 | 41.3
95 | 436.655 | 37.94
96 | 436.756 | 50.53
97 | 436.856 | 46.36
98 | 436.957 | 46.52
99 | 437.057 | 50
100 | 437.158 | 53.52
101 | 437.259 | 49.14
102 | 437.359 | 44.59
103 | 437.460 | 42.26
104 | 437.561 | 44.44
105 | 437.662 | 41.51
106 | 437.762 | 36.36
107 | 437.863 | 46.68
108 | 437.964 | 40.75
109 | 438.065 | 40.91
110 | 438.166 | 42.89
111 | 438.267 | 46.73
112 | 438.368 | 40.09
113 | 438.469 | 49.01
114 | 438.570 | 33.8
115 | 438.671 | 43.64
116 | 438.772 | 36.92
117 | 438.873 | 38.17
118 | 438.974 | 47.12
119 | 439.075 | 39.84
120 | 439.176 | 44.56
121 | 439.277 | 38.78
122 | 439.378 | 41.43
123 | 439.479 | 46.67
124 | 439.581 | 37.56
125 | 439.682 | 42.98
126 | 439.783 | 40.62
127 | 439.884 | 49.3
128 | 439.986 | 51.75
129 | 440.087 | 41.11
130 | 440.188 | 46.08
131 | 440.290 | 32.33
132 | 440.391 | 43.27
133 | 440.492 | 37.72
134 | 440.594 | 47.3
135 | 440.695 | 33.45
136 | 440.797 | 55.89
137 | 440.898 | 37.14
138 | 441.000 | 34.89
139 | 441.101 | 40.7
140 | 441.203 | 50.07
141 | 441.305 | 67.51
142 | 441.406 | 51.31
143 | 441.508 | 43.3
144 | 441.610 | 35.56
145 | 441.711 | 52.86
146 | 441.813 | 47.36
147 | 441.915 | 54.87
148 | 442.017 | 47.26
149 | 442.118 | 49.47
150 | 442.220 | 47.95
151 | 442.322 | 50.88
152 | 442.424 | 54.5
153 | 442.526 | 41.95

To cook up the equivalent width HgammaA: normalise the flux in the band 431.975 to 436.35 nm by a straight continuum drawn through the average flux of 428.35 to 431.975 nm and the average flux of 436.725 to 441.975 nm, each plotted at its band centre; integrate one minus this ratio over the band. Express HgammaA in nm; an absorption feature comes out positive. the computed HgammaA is -0.391 nm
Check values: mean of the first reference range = 35.1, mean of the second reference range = 44.2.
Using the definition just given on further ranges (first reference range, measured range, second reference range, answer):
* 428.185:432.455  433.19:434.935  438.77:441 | -0.09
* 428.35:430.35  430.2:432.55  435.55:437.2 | 0.01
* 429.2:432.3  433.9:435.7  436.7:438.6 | -0.04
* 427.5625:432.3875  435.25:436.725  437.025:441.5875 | -0.14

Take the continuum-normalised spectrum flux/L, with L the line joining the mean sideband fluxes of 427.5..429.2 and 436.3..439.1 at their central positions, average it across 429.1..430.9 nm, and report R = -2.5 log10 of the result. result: 0.254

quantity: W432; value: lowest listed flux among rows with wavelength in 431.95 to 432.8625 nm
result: 35.26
